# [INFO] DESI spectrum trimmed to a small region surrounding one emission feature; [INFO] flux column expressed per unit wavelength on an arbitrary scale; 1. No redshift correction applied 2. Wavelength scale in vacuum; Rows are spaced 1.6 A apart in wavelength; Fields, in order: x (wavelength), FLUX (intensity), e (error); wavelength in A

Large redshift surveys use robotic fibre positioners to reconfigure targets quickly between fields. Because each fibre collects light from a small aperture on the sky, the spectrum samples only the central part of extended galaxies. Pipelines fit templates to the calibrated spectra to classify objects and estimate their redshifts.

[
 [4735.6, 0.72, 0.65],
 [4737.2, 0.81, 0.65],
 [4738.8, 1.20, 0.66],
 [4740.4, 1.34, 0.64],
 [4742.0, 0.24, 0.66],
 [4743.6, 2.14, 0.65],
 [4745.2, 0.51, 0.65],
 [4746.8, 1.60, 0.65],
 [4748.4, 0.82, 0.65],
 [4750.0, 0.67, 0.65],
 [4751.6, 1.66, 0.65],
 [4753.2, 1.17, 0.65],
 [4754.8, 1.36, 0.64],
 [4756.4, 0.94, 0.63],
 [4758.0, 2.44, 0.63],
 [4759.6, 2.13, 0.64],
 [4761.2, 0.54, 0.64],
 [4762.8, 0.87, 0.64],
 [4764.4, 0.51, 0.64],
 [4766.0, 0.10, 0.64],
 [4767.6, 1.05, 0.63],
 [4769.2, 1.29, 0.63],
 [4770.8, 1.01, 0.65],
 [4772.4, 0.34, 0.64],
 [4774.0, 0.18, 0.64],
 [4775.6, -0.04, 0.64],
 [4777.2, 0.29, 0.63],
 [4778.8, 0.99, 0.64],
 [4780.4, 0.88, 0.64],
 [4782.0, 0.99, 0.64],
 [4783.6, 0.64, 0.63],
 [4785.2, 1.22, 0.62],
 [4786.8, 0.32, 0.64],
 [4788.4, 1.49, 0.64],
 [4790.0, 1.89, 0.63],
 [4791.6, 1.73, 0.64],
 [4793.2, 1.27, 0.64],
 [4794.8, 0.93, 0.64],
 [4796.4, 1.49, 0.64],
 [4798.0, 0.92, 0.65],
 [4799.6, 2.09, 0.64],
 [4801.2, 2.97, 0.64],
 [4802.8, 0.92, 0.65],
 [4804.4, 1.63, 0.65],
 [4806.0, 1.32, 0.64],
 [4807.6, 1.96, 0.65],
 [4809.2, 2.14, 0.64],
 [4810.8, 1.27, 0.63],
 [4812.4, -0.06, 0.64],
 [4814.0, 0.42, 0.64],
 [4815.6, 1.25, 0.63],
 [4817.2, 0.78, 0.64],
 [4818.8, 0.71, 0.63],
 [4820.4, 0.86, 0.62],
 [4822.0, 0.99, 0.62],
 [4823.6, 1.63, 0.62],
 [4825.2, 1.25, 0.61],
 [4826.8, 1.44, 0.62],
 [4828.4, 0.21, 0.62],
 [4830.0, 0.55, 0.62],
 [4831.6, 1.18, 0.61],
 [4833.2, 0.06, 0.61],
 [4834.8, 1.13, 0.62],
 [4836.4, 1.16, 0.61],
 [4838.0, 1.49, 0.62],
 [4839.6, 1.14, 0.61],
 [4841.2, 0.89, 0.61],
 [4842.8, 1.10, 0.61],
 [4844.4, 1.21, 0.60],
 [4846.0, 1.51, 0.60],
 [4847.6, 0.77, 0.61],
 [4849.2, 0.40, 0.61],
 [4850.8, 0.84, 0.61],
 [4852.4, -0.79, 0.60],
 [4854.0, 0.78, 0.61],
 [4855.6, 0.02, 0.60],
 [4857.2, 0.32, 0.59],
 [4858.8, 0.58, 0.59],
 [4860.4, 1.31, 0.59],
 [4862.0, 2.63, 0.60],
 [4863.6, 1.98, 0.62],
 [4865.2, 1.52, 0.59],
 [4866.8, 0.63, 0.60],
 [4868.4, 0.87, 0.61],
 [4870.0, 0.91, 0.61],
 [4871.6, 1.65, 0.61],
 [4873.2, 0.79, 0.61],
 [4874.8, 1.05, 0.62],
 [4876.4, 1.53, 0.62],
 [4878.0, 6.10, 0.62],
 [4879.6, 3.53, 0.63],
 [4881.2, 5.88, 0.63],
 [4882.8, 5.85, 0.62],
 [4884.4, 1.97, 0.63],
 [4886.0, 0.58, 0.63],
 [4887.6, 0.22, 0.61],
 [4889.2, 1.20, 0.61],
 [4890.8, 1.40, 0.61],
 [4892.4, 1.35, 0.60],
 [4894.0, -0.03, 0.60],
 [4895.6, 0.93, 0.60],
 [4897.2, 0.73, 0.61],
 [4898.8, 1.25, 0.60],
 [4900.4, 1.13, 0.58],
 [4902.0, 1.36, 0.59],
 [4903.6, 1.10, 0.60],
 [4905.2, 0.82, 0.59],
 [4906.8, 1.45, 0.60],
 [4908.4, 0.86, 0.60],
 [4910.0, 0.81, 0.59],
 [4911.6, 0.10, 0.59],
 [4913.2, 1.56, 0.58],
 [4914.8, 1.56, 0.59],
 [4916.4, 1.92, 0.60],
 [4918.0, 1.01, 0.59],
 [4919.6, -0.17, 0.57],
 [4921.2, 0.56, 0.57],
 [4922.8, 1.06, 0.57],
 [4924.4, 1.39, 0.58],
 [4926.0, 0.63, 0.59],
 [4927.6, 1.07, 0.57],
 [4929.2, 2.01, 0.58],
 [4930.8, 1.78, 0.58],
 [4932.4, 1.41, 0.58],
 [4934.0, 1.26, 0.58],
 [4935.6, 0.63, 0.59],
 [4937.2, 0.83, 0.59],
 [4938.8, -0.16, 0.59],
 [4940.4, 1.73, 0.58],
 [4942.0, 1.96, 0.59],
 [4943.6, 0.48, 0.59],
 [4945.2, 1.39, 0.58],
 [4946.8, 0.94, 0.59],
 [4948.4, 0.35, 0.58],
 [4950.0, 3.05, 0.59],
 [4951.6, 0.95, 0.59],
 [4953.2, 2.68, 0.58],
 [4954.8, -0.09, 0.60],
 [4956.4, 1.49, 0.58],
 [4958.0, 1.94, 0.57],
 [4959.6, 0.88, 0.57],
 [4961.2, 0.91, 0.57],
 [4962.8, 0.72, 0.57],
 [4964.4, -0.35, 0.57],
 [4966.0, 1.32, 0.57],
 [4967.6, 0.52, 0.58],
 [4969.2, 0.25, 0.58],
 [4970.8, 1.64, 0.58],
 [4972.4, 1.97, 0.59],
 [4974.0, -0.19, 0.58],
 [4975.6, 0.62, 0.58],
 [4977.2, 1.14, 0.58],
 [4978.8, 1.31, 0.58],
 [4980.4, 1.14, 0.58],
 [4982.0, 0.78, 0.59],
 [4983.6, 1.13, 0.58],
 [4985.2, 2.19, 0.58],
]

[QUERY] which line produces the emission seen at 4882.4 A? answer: [O II] 3727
